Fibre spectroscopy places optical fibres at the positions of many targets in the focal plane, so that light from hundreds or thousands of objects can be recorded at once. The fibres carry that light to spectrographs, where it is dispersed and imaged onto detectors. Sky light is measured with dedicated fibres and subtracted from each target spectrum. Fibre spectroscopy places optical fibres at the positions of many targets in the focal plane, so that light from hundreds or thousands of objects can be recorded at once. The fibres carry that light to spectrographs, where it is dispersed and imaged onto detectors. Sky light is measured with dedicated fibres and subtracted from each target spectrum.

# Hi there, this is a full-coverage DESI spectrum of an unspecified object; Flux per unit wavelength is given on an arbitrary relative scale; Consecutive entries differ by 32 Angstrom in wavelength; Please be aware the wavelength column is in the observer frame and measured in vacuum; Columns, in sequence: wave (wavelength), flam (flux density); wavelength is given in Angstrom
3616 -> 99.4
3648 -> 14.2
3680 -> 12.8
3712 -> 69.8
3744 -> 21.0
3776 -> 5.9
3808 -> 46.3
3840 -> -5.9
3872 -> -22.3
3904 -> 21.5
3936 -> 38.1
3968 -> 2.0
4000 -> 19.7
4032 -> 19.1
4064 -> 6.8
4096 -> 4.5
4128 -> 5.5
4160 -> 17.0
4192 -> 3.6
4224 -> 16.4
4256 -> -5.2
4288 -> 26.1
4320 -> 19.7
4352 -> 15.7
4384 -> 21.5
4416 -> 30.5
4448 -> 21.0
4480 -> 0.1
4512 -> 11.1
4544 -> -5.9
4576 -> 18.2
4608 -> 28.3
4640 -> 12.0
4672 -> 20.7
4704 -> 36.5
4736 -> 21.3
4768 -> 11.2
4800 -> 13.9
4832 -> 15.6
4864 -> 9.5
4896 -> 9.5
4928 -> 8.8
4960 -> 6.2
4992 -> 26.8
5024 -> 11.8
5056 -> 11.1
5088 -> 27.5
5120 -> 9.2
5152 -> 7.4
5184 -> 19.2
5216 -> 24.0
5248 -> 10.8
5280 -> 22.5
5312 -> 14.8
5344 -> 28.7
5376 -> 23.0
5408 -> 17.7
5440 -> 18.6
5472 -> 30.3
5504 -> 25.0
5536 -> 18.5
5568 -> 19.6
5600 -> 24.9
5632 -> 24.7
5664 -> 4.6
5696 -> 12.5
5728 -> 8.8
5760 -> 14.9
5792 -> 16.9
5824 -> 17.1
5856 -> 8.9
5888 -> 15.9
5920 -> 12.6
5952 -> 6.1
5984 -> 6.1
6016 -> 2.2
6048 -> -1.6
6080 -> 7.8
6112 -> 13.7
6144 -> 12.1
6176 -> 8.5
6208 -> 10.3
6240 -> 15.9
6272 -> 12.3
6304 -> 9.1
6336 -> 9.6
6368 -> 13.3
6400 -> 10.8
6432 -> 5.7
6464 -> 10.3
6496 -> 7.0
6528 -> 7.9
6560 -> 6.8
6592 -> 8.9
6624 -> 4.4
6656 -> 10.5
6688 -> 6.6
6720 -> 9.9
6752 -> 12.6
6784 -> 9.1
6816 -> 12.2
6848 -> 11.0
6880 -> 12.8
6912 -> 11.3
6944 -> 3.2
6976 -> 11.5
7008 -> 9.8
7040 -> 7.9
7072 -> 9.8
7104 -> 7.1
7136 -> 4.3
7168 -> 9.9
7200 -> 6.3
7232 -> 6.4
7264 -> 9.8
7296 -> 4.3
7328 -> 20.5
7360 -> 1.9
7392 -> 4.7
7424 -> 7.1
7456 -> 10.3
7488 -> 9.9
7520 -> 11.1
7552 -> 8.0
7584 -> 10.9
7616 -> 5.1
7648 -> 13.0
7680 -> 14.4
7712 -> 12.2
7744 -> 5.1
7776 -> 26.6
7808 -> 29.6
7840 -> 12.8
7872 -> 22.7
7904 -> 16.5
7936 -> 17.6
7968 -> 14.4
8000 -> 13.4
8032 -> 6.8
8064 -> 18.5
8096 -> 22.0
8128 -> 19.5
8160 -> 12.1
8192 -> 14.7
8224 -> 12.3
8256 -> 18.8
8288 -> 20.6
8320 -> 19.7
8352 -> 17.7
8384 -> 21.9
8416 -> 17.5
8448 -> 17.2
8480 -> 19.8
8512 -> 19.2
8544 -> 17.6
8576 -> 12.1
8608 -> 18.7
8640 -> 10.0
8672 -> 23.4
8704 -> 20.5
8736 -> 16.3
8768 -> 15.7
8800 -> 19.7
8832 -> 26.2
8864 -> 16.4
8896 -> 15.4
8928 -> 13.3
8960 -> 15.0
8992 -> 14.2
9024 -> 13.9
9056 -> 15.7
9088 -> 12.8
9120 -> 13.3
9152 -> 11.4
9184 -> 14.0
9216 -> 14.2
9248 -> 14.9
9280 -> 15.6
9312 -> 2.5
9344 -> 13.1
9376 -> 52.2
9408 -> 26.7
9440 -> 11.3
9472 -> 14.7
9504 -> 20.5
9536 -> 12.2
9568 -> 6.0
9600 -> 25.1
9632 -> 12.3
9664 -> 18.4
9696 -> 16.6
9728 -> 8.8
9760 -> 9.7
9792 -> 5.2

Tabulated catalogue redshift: 1.089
